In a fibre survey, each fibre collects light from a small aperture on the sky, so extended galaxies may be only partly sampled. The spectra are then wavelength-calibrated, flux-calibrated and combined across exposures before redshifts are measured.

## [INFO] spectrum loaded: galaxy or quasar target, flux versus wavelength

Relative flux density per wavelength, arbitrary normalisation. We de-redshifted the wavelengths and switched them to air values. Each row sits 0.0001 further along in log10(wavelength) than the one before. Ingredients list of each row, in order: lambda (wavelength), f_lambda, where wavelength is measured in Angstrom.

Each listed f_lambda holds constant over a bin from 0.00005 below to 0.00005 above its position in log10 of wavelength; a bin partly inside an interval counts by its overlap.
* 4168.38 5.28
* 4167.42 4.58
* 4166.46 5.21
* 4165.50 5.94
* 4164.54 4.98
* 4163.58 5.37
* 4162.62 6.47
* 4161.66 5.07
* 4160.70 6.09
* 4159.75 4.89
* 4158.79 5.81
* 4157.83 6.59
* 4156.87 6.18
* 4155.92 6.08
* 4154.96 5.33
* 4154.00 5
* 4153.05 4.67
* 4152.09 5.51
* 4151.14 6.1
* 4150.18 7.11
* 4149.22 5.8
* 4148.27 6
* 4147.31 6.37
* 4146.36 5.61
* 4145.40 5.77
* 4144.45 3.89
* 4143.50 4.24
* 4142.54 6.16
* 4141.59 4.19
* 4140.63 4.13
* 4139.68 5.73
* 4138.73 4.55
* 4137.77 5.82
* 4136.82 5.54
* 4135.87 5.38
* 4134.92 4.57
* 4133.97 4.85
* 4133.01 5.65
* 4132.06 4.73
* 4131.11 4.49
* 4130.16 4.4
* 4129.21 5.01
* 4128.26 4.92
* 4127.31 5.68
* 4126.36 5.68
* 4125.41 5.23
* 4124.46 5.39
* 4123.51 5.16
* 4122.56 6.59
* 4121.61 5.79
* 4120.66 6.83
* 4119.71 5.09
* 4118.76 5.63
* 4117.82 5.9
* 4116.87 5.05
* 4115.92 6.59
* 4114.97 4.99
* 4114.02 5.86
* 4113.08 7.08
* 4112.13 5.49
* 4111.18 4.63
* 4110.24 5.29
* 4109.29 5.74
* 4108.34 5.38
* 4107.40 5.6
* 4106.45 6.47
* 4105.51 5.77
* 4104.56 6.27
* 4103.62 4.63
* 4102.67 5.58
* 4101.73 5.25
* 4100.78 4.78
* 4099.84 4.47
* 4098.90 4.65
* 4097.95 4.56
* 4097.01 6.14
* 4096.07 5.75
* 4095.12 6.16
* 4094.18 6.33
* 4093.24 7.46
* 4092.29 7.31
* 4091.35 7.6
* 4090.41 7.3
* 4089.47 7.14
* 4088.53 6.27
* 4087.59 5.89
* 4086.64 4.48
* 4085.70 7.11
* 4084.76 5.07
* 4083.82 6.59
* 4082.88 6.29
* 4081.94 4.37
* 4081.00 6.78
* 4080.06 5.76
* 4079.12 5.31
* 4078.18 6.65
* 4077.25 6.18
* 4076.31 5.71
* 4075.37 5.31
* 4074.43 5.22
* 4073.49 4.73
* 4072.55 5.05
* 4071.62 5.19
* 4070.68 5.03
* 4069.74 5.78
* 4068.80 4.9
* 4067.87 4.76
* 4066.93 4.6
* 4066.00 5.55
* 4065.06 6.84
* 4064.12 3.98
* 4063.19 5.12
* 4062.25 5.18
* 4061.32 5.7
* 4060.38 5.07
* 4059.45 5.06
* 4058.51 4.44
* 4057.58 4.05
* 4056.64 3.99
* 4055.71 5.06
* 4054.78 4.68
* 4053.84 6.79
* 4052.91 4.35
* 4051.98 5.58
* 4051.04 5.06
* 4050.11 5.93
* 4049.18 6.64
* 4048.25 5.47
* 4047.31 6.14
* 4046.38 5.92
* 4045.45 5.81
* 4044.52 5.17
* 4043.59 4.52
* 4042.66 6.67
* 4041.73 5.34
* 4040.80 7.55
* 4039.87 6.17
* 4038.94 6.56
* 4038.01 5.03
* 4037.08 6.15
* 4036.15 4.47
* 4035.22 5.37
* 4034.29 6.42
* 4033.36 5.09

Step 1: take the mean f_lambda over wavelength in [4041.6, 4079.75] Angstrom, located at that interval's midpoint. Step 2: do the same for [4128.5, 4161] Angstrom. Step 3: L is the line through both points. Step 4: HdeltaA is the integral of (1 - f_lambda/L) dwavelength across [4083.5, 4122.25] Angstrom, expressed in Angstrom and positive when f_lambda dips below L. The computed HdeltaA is -3.7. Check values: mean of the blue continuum 5.33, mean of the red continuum 5.35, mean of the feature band 5.85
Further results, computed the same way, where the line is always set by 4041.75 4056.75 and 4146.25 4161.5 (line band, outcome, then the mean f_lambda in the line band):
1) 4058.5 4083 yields 1.0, 5.36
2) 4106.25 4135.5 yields 1.3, 5.47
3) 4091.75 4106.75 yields -0.2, 5.72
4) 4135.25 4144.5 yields 1.2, 5.01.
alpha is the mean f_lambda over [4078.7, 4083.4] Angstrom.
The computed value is 5.71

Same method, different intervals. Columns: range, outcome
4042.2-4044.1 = 5.59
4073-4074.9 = 4.96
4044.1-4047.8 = 5.76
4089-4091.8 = 7.36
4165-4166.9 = 5.57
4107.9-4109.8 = 5.54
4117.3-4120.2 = 5.55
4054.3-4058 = 4.45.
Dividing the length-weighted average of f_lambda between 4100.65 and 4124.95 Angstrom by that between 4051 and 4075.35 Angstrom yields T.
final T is 1.1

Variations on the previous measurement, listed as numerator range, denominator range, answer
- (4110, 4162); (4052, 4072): 1.08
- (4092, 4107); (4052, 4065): 1.15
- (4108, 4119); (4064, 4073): 1.08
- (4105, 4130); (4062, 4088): 1.03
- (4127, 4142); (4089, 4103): 0.82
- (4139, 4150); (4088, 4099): 0.82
